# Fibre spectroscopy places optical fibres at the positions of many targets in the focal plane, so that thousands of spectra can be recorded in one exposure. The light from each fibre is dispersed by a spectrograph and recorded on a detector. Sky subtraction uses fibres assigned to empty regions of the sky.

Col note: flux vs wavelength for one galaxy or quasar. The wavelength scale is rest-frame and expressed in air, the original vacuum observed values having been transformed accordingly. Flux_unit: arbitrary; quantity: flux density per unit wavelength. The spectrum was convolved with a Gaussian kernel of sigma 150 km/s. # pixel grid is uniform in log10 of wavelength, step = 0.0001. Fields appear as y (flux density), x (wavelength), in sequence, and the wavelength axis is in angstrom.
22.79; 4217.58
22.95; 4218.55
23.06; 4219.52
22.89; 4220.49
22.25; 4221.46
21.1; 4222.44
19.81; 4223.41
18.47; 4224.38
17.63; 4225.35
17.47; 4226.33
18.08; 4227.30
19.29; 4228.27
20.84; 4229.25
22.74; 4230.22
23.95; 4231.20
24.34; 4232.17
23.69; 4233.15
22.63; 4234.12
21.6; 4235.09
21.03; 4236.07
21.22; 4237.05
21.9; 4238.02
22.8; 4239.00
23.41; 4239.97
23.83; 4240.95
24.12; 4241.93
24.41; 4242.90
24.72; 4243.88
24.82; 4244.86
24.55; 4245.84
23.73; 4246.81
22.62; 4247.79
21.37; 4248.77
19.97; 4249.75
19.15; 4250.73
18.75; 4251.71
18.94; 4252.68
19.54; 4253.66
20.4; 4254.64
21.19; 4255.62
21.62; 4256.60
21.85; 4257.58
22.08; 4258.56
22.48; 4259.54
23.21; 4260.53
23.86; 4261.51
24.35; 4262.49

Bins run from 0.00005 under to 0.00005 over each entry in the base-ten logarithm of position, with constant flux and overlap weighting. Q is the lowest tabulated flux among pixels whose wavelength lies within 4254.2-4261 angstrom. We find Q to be 20.4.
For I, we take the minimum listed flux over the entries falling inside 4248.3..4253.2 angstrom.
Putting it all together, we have 18.75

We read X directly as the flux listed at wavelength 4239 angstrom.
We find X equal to 22.8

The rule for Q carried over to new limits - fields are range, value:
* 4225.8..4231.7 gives 17.47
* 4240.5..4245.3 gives 23.83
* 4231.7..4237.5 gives 21.03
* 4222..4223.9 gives 19.81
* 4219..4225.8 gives 17.63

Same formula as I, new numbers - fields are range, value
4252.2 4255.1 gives 18.94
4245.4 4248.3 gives 22.62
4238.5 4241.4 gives 22.8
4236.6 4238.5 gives 21.22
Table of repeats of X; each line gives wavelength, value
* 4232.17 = 24.34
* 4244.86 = 24.82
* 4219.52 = 23.06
